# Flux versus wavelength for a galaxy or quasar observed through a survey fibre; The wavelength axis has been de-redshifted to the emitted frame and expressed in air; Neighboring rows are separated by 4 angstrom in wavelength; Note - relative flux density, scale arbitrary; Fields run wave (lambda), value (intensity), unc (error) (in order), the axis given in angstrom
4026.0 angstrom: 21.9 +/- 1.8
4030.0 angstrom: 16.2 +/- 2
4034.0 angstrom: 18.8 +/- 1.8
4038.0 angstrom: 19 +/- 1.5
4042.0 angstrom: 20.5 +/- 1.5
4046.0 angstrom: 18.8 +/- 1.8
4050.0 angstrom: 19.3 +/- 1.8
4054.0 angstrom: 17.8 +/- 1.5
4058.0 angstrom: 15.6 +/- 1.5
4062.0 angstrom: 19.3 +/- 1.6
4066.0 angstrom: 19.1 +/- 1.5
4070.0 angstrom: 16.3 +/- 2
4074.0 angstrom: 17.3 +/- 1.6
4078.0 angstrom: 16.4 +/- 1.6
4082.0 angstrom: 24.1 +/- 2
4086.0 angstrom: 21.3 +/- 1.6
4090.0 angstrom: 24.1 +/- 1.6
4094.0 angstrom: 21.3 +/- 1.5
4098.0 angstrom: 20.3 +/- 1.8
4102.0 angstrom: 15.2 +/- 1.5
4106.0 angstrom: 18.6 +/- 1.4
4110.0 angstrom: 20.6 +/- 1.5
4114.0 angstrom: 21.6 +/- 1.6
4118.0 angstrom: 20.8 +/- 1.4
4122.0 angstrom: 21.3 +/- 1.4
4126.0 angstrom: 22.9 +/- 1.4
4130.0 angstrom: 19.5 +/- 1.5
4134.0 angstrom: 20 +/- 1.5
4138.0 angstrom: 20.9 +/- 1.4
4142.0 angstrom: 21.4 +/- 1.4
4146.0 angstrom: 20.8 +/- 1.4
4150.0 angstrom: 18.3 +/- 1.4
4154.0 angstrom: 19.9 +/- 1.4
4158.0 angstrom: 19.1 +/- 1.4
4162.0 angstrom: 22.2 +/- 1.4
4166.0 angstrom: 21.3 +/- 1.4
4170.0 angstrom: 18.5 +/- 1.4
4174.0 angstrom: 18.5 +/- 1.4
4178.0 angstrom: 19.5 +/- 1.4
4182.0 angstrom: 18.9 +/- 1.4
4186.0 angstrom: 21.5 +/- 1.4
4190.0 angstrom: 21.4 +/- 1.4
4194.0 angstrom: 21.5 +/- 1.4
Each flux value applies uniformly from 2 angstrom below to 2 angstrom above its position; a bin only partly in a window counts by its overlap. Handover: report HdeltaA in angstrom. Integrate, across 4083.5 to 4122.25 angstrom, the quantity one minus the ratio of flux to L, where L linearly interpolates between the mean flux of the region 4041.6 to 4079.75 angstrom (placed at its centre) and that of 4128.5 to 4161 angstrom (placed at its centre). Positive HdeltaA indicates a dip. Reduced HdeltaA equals -3.1 angstrom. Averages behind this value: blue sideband 17.9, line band 20.5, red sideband 20.1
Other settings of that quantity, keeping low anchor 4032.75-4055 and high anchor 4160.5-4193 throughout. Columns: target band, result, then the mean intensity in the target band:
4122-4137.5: -0.8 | 20.9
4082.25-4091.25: -1.6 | 22.9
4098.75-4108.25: 1.0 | 17.4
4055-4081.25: 2.2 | 17.7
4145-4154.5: 0.2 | 19.5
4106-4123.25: -0.9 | 20.8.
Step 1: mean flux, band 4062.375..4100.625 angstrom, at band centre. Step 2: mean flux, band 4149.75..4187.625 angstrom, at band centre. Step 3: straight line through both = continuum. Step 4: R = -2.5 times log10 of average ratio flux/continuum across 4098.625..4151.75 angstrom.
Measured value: -0.02 mag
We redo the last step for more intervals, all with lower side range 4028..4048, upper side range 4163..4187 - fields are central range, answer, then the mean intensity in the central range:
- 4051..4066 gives 0.06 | 17.9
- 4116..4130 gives -0.11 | 21.4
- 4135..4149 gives -0.07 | 20.8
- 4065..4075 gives 0.09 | 17.4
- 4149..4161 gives 0.01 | 19.4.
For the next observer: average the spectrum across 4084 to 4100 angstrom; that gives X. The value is 21.8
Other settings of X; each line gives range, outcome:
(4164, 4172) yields 19.9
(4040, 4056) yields 19.1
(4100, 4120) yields 19.4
